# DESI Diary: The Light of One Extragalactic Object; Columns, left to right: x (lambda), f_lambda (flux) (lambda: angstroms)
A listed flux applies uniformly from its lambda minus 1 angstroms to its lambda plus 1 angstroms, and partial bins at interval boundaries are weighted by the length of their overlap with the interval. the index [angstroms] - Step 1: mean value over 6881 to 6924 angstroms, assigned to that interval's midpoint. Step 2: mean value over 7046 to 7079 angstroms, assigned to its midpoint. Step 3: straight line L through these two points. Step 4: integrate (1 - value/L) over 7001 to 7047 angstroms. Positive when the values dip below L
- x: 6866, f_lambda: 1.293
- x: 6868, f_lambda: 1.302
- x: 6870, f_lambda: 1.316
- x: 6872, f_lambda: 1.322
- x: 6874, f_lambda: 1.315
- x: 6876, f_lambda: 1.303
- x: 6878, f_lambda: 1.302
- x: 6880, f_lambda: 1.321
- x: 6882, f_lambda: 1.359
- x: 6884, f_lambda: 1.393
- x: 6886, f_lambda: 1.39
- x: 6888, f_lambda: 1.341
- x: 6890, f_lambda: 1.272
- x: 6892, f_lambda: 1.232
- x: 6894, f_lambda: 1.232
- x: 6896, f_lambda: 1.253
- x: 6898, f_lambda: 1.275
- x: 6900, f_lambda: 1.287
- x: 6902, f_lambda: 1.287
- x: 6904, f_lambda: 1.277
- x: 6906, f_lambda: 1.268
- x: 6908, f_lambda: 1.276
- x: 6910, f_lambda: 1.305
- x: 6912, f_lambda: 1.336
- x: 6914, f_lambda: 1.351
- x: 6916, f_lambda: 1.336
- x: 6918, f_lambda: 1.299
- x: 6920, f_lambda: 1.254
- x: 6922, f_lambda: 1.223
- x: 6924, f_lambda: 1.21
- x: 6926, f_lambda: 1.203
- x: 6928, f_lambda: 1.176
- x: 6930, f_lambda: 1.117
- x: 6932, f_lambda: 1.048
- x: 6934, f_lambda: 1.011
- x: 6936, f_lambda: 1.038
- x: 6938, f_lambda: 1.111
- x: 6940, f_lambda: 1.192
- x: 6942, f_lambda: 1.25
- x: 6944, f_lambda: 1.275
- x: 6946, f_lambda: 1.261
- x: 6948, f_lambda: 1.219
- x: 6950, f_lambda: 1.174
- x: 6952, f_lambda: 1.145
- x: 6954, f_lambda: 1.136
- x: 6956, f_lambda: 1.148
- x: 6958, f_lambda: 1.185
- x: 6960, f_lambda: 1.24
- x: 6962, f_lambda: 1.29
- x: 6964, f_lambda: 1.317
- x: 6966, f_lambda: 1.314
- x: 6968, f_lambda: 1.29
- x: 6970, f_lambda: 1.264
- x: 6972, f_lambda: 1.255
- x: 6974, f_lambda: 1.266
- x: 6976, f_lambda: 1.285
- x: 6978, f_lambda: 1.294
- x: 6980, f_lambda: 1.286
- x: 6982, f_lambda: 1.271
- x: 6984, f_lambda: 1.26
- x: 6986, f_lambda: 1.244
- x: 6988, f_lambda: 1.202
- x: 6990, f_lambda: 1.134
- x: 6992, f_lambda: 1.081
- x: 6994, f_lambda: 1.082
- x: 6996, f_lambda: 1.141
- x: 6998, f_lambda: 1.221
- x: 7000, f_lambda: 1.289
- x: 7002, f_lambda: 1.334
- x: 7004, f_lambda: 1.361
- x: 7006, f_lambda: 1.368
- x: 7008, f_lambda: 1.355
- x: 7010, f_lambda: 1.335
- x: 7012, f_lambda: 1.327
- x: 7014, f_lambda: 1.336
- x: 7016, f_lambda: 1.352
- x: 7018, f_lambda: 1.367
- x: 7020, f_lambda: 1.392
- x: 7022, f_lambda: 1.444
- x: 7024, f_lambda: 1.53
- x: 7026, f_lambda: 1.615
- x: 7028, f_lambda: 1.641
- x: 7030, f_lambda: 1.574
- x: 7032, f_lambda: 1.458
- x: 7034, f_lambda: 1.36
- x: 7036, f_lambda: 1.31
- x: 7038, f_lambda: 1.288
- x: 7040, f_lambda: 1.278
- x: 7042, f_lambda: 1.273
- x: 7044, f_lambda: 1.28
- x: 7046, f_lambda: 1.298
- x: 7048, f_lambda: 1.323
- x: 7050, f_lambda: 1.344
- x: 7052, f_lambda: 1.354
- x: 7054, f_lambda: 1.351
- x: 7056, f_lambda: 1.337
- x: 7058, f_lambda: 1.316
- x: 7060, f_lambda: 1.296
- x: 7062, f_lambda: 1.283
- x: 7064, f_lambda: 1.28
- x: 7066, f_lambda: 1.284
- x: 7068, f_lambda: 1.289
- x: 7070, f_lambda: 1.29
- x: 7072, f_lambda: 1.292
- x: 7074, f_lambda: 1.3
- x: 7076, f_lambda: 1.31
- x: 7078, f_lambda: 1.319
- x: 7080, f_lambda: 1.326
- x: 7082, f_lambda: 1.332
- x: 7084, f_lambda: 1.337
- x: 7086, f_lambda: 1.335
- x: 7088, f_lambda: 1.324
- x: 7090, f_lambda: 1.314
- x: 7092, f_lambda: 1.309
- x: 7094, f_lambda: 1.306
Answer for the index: -2.8 angstroms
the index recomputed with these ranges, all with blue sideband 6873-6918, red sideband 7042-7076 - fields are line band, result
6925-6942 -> 2.4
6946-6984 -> 1.8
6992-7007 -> 0.7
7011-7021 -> -0.4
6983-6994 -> 1.1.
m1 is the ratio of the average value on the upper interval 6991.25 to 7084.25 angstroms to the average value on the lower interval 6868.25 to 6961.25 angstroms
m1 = 1.1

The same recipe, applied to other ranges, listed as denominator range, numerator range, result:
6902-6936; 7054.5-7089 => 1.07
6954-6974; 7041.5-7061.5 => 1.05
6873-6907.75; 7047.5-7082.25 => 1.01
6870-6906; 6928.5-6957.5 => 0.88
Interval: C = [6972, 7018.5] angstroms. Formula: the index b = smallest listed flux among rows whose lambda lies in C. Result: 1.081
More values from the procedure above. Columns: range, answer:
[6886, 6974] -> 1.011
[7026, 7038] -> 1.288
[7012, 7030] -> 1.327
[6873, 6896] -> 1.232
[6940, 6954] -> 1.136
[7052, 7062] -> 1.283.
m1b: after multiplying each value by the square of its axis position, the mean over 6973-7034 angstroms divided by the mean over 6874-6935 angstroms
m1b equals 1.08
